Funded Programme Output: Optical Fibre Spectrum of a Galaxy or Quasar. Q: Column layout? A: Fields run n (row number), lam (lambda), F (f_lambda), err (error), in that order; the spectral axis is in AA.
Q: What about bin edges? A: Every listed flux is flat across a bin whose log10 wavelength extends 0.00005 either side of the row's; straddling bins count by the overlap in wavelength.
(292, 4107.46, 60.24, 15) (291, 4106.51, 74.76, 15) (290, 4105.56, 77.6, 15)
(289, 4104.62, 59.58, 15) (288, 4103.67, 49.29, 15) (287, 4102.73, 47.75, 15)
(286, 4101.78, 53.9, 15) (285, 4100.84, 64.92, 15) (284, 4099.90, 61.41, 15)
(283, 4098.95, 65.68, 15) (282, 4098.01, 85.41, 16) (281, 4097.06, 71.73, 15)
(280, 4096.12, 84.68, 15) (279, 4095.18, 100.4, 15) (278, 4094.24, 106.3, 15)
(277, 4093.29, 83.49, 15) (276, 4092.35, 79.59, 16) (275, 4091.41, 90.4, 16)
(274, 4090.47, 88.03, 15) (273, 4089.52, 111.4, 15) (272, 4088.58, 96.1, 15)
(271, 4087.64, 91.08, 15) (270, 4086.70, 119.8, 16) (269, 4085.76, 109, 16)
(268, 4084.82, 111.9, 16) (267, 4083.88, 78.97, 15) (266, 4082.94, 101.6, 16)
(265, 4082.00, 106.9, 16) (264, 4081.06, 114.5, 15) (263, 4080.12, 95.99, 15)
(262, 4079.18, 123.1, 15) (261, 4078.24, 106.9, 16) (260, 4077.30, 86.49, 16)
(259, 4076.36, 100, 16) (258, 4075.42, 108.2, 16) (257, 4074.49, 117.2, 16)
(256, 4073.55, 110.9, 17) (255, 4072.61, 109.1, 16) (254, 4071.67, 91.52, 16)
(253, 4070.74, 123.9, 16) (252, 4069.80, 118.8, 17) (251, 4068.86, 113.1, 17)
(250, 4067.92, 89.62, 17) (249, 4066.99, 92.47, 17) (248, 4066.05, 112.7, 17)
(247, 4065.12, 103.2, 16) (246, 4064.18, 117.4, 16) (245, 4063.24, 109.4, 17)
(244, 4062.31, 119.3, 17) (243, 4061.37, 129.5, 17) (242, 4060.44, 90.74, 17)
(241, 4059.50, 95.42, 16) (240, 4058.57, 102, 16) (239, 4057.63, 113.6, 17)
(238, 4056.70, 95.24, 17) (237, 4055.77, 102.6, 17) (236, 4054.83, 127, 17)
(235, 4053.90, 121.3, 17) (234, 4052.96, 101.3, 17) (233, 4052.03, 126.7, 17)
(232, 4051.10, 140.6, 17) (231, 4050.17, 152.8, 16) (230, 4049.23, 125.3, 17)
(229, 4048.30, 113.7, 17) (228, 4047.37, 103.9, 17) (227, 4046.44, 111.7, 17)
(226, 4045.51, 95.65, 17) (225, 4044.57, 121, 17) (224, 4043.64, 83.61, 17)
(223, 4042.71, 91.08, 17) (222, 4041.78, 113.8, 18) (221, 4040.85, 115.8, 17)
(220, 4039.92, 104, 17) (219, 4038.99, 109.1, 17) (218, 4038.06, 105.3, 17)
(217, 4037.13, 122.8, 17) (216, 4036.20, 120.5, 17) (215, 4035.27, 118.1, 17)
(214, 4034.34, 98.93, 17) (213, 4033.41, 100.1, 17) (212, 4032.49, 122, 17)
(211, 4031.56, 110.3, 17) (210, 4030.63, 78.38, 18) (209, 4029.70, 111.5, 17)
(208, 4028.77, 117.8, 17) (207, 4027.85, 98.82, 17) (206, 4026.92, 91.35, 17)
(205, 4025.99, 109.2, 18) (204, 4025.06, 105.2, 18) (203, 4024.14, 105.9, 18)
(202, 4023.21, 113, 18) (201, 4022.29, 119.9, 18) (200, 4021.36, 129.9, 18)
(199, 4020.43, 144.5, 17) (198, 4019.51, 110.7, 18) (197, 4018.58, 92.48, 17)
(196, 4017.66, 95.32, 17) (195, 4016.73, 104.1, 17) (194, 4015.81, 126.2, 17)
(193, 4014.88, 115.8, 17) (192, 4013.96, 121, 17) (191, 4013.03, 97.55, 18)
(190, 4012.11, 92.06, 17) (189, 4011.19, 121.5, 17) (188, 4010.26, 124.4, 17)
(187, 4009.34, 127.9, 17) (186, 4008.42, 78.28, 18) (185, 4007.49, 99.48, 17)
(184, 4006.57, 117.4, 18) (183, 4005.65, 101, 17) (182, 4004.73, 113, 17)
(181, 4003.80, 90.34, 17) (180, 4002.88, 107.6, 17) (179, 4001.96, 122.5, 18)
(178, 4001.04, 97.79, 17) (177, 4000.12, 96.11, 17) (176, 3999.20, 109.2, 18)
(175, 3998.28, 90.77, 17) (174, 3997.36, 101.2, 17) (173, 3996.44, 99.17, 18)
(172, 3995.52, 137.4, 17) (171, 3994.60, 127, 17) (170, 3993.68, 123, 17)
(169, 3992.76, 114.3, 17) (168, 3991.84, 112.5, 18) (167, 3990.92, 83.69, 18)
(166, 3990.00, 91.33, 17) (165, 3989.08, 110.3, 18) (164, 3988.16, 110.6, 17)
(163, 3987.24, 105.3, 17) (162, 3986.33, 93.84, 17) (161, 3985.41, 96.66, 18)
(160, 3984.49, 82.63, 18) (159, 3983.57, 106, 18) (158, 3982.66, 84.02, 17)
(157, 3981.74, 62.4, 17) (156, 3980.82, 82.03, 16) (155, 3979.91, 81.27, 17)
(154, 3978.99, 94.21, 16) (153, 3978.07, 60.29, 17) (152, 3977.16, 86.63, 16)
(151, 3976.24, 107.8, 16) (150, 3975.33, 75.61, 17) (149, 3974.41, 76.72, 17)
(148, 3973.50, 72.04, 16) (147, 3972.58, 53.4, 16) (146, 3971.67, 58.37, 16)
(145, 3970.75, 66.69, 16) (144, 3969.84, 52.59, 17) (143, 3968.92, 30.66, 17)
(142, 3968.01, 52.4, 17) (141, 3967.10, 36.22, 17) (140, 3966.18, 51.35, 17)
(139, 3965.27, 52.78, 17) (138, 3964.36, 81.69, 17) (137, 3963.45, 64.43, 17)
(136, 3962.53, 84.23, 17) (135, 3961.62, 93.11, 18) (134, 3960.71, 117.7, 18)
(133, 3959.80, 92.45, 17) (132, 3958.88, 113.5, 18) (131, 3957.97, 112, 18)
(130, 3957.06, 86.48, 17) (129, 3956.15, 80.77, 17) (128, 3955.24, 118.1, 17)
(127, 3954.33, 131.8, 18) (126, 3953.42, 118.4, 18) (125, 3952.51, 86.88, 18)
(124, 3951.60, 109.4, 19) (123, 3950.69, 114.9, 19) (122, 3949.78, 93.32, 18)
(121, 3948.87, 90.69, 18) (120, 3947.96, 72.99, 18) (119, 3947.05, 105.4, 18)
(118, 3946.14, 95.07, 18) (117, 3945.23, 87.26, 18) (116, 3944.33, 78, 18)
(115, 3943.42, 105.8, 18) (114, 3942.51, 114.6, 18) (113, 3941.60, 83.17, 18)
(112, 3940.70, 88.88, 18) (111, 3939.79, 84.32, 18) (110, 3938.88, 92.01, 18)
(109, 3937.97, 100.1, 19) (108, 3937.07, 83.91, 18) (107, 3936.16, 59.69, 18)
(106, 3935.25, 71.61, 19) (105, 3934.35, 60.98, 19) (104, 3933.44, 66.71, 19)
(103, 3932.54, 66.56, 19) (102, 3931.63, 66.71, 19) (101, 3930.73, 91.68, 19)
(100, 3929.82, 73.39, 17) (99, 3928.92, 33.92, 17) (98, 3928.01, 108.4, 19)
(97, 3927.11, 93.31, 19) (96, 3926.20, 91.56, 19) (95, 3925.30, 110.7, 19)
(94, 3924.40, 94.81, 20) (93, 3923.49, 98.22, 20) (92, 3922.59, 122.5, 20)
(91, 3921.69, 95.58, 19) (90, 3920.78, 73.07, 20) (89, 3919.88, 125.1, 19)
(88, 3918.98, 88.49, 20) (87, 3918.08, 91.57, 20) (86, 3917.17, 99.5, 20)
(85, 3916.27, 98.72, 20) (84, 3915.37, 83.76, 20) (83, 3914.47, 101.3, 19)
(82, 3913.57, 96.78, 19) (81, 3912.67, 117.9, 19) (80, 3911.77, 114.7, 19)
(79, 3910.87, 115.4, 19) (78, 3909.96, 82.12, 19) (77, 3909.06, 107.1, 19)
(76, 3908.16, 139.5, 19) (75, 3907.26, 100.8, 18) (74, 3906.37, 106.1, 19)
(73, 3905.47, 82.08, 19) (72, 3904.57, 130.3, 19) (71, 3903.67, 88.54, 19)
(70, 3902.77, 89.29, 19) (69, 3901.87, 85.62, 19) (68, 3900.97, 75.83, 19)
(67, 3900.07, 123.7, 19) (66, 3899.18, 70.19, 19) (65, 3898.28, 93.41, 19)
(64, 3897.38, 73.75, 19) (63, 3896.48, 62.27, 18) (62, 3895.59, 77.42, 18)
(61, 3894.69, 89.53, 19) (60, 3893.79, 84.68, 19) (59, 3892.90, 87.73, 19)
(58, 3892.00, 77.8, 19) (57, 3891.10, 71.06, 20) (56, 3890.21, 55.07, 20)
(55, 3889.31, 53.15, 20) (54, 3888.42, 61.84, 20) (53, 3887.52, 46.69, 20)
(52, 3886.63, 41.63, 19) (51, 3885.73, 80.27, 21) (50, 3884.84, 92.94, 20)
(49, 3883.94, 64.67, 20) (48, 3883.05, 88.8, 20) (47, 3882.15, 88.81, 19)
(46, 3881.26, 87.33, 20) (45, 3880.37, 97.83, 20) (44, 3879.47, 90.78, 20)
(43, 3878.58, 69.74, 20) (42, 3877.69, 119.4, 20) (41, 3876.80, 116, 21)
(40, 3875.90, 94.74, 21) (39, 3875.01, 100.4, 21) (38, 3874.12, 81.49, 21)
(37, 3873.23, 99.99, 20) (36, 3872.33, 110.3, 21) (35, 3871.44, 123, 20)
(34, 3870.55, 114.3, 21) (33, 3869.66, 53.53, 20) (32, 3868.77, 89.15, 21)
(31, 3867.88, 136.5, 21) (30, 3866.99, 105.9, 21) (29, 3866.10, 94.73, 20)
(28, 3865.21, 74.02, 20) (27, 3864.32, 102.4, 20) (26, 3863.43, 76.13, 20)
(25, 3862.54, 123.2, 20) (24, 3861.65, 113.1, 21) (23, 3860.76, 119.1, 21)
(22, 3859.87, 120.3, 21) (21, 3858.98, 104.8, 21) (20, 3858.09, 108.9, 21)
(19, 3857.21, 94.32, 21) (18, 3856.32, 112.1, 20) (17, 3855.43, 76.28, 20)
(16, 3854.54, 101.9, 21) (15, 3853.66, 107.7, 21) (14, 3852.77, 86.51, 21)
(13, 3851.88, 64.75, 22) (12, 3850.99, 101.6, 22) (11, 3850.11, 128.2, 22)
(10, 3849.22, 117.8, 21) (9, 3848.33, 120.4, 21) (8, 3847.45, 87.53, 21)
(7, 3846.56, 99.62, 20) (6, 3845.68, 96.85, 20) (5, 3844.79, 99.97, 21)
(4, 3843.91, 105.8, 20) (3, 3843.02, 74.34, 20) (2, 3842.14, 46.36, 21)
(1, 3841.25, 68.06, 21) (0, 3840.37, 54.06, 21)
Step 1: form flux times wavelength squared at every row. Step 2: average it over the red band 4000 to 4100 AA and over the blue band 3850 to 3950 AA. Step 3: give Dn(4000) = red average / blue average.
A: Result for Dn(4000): 1.25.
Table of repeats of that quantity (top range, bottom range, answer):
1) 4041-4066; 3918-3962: 1.28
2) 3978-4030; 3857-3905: 1.24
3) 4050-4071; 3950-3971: 1.39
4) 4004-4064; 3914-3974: 1.35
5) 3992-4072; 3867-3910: 1.33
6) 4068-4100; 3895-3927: 1.11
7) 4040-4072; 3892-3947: 1.30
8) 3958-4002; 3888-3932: 0.99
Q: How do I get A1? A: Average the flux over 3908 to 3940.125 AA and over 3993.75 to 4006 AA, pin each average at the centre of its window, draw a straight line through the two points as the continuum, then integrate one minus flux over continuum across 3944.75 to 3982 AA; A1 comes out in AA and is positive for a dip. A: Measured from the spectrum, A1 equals 6.1 AA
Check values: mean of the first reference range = 91.3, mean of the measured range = 83.1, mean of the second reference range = 108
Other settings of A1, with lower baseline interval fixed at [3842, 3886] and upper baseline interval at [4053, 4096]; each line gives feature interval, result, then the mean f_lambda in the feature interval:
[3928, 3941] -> 3.2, 75.3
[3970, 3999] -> 2.9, 91.6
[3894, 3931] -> 1.6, 95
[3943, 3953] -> 0.6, 94.6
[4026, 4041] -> -0.6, 108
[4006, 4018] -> -0.8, 109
